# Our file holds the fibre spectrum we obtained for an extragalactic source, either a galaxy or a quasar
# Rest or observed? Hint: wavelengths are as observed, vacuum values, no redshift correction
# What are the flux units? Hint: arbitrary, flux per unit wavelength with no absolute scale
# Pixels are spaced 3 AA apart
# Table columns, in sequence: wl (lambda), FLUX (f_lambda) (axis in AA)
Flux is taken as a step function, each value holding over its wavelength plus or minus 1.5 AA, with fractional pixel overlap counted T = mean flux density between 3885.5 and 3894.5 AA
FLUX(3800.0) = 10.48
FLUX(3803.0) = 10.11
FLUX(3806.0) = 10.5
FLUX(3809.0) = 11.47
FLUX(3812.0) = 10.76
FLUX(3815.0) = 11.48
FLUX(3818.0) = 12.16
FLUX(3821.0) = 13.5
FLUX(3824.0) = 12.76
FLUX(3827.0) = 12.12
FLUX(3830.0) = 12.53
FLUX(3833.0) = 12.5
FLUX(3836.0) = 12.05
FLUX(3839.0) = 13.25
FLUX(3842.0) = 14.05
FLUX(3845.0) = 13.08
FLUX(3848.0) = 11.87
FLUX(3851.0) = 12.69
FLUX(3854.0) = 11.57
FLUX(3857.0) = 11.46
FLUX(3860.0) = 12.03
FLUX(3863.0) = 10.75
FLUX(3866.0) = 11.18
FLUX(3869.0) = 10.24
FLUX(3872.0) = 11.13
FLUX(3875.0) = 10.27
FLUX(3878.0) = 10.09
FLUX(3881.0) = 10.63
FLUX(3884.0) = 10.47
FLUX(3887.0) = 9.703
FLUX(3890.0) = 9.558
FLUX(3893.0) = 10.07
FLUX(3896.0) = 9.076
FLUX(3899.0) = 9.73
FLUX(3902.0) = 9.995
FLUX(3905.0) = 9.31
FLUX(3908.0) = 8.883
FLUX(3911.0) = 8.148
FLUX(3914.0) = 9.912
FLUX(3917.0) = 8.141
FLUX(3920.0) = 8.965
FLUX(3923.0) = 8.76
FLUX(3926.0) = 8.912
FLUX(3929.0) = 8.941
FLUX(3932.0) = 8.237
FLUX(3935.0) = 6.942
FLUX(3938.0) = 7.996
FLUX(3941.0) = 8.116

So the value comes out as 9.78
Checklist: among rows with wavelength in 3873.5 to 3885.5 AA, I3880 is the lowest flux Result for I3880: 10.09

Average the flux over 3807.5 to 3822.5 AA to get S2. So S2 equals 11.9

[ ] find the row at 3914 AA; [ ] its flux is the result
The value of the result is 9.912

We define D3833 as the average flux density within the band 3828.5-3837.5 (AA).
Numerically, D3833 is 12.4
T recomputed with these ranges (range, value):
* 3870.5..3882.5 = 10.5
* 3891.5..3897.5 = 9.57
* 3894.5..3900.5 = 9.4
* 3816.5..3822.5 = 12.8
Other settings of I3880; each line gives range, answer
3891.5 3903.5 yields 9.076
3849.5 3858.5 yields 11.46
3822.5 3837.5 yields 12.05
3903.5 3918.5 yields 8.141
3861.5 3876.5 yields 10.24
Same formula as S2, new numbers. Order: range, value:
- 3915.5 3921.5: 8.55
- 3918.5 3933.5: 8.76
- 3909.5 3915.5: 9.03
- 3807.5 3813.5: 11.1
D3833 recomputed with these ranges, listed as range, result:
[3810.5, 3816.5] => 11.1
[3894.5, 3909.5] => 9.4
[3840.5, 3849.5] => 13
